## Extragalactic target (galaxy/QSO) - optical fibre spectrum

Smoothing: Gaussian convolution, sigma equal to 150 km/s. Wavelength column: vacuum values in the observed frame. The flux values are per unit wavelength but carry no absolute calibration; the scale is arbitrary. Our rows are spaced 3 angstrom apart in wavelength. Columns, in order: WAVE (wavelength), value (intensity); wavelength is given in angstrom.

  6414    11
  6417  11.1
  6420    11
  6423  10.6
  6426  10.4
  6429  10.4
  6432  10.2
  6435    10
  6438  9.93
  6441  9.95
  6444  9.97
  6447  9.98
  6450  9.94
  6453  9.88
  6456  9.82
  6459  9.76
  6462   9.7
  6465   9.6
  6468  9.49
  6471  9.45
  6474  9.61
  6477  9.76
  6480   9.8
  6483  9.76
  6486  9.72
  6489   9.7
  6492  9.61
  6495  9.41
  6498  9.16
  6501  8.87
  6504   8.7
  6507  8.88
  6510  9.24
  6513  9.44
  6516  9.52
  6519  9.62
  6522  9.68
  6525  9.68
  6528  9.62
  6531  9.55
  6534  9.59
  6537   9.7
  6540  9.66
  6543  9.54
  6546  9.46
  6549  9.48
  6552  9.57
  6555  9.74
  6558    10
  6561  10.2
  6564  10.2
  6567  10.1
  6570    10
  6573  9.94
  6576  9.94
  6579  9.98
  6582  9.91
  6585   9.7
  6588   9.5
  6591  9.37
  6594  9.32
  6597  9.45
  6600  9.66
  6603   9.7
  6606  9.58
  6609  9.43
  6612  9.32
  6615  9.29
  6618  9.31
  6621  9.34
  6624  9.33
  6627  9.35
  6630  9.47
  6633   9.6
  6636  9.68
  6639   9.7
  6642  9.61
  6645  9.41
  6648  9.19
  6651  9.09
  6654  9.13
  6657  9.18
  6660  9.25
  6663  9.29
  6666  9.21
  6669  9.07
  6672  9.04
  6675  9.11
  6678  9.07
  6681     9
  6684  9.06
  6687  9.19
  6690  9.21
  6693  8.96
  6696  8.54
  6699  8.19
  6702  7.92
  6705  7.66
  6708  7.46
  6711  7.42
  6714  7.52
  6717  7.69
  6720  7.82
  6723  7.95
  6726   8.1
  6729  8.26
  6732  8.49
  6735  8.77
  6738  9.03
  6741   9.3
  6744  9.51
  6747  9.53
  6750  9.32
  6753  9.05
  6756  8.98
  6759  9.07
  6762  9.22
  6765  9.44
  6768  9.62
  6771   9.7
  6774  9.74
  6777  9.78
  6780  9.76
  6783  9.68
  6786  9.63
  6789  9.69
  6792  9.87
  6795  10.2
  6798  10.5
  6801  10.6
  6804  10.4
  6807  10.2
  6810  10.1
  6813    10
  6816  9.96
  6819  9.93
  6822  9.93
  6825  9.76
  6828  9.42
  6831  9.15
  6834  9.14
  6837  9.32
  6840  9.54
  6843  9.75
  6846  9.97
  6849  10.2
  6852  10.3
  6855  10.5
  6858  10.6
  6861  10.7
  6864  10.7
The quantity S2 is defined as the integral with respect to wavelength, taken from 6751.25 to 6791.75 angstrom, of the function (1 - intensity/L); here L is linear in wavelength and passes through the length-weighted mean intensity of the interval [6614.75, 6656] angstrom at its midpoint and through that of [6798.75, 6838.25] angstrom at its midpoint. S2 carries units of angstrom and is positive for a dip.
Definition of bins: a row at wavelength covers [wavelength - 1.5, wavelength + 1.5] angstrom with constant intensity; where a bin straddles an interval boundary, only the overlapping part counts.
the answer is 0.99 angstrom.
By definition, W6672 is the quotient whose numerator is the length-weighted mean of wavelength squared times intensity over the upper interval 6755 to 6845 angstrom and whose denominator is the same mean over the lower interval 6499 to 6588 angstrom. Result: 1.1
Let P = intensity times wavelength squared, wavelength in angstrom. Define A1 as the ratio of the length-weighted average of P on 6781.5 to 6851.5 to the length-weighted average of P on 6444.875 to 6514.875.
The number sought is 1.1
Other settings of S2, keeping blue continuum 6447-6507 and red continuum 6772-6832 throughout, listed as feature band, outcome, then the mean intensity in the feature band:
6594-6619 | 0.6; 9.46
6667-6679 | 0.9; 9.08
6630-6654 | 0.7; 9.45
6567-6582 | -0.5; 9.97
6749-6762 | 1.0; 9.11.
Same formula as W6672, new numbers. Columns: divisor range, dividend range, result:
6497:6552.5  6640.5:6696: 1.01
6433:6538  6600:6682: 1.02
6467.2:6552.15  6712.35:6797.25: 1.03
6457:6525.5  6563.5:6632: 1.05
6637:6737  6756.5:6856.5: 1.17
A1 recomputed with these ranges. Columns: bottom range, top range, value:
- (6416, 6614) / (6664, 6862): 1.03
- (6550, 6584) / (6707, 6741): 0.85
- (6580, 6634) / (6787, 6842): 1.11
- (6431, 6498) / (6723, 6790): 1.03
